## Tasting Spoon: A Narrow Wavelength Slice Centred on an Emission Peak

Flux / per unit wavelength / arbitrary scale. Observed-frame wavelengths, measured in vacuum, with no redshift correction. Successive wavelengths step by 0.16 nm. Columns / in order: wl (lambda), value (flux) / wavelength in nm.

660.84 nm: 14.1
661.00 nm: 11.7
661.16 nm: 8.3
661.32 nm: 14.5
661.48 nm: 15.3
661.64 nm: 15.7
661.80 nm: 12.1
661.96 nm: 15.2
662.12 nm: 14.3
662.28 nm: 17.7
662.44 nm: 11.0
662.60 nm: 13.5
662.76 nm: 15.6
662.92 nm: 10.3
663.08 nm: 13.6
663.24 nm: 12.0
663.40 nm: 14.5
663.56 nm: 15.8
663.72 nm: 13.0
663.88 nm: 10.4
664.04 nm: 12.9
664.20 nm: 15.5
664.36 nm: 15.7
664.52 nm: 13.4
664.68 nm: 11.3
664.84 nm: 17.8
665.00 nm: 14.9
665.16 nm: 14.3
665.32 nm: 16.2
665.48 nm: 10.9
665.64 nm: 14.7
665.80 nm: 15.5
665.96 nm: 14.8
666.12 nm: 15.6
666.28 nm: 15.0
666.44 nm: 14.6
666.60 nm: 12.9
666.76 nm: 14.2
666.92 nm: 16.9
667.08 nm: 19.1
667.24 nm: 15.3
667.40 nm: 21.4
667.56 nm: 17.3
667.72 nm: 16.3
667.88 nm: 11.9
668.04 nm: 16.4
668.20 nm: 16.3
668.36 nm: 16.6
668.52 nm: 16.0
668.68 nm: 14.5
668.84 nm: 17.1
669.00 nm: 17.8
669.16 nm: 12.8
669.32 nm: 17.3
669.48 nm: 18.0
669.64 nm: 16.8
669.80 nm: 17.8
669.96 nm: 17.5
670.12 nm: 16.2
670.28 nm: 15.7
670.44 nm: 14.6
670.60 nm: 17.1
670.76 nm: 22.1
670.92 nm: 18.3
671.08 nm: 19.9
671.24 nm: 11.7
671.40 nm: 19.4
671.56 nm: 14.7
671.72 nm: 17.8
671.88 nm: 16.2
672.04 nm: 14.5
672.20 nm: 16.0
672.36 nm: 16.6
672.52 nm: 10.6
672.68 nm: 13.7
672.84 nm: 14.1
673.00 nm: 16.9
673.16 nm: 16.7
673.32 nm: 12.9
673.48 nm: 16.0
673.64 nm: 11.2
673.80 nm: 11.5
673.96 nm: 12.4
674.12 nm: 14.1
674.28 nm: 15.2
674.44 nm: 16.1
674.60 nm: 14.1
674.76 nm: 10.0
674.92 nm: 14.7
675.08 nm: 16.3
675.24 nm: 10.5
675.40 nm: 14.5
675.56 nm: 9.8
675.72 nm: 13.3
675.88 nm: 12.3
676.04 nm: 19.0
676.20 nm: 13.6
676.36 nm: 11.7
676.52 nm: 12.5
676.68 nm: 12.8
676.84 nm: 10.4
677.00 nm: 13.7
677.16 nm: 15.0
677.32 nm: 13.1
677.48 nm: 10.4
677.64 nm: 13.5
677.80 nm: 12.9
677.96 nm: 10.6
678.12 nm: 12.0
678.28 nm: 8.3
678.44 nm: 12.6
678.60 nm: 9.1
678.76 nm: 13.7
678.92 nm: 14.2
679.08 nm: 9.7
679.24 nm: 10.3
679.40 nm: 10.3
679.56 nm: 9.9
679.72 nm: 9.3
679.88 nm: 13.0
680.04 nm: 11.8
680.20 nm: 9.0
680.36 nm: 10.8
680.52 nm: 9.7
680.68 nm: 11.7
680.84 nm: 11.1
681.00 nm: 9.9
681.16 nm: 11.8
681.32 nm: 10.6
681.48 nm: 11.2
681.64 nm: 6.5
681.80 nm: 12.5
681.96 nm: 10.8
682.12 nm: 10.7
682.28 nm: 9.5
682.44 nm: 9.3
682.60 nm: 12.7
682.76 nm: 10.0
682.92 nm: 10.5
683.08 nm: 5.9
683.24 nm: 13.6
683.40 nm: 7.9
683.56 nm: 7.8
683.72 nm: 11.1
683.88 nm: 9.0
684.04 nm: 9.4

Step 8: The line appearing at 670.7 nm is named C III] 1909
